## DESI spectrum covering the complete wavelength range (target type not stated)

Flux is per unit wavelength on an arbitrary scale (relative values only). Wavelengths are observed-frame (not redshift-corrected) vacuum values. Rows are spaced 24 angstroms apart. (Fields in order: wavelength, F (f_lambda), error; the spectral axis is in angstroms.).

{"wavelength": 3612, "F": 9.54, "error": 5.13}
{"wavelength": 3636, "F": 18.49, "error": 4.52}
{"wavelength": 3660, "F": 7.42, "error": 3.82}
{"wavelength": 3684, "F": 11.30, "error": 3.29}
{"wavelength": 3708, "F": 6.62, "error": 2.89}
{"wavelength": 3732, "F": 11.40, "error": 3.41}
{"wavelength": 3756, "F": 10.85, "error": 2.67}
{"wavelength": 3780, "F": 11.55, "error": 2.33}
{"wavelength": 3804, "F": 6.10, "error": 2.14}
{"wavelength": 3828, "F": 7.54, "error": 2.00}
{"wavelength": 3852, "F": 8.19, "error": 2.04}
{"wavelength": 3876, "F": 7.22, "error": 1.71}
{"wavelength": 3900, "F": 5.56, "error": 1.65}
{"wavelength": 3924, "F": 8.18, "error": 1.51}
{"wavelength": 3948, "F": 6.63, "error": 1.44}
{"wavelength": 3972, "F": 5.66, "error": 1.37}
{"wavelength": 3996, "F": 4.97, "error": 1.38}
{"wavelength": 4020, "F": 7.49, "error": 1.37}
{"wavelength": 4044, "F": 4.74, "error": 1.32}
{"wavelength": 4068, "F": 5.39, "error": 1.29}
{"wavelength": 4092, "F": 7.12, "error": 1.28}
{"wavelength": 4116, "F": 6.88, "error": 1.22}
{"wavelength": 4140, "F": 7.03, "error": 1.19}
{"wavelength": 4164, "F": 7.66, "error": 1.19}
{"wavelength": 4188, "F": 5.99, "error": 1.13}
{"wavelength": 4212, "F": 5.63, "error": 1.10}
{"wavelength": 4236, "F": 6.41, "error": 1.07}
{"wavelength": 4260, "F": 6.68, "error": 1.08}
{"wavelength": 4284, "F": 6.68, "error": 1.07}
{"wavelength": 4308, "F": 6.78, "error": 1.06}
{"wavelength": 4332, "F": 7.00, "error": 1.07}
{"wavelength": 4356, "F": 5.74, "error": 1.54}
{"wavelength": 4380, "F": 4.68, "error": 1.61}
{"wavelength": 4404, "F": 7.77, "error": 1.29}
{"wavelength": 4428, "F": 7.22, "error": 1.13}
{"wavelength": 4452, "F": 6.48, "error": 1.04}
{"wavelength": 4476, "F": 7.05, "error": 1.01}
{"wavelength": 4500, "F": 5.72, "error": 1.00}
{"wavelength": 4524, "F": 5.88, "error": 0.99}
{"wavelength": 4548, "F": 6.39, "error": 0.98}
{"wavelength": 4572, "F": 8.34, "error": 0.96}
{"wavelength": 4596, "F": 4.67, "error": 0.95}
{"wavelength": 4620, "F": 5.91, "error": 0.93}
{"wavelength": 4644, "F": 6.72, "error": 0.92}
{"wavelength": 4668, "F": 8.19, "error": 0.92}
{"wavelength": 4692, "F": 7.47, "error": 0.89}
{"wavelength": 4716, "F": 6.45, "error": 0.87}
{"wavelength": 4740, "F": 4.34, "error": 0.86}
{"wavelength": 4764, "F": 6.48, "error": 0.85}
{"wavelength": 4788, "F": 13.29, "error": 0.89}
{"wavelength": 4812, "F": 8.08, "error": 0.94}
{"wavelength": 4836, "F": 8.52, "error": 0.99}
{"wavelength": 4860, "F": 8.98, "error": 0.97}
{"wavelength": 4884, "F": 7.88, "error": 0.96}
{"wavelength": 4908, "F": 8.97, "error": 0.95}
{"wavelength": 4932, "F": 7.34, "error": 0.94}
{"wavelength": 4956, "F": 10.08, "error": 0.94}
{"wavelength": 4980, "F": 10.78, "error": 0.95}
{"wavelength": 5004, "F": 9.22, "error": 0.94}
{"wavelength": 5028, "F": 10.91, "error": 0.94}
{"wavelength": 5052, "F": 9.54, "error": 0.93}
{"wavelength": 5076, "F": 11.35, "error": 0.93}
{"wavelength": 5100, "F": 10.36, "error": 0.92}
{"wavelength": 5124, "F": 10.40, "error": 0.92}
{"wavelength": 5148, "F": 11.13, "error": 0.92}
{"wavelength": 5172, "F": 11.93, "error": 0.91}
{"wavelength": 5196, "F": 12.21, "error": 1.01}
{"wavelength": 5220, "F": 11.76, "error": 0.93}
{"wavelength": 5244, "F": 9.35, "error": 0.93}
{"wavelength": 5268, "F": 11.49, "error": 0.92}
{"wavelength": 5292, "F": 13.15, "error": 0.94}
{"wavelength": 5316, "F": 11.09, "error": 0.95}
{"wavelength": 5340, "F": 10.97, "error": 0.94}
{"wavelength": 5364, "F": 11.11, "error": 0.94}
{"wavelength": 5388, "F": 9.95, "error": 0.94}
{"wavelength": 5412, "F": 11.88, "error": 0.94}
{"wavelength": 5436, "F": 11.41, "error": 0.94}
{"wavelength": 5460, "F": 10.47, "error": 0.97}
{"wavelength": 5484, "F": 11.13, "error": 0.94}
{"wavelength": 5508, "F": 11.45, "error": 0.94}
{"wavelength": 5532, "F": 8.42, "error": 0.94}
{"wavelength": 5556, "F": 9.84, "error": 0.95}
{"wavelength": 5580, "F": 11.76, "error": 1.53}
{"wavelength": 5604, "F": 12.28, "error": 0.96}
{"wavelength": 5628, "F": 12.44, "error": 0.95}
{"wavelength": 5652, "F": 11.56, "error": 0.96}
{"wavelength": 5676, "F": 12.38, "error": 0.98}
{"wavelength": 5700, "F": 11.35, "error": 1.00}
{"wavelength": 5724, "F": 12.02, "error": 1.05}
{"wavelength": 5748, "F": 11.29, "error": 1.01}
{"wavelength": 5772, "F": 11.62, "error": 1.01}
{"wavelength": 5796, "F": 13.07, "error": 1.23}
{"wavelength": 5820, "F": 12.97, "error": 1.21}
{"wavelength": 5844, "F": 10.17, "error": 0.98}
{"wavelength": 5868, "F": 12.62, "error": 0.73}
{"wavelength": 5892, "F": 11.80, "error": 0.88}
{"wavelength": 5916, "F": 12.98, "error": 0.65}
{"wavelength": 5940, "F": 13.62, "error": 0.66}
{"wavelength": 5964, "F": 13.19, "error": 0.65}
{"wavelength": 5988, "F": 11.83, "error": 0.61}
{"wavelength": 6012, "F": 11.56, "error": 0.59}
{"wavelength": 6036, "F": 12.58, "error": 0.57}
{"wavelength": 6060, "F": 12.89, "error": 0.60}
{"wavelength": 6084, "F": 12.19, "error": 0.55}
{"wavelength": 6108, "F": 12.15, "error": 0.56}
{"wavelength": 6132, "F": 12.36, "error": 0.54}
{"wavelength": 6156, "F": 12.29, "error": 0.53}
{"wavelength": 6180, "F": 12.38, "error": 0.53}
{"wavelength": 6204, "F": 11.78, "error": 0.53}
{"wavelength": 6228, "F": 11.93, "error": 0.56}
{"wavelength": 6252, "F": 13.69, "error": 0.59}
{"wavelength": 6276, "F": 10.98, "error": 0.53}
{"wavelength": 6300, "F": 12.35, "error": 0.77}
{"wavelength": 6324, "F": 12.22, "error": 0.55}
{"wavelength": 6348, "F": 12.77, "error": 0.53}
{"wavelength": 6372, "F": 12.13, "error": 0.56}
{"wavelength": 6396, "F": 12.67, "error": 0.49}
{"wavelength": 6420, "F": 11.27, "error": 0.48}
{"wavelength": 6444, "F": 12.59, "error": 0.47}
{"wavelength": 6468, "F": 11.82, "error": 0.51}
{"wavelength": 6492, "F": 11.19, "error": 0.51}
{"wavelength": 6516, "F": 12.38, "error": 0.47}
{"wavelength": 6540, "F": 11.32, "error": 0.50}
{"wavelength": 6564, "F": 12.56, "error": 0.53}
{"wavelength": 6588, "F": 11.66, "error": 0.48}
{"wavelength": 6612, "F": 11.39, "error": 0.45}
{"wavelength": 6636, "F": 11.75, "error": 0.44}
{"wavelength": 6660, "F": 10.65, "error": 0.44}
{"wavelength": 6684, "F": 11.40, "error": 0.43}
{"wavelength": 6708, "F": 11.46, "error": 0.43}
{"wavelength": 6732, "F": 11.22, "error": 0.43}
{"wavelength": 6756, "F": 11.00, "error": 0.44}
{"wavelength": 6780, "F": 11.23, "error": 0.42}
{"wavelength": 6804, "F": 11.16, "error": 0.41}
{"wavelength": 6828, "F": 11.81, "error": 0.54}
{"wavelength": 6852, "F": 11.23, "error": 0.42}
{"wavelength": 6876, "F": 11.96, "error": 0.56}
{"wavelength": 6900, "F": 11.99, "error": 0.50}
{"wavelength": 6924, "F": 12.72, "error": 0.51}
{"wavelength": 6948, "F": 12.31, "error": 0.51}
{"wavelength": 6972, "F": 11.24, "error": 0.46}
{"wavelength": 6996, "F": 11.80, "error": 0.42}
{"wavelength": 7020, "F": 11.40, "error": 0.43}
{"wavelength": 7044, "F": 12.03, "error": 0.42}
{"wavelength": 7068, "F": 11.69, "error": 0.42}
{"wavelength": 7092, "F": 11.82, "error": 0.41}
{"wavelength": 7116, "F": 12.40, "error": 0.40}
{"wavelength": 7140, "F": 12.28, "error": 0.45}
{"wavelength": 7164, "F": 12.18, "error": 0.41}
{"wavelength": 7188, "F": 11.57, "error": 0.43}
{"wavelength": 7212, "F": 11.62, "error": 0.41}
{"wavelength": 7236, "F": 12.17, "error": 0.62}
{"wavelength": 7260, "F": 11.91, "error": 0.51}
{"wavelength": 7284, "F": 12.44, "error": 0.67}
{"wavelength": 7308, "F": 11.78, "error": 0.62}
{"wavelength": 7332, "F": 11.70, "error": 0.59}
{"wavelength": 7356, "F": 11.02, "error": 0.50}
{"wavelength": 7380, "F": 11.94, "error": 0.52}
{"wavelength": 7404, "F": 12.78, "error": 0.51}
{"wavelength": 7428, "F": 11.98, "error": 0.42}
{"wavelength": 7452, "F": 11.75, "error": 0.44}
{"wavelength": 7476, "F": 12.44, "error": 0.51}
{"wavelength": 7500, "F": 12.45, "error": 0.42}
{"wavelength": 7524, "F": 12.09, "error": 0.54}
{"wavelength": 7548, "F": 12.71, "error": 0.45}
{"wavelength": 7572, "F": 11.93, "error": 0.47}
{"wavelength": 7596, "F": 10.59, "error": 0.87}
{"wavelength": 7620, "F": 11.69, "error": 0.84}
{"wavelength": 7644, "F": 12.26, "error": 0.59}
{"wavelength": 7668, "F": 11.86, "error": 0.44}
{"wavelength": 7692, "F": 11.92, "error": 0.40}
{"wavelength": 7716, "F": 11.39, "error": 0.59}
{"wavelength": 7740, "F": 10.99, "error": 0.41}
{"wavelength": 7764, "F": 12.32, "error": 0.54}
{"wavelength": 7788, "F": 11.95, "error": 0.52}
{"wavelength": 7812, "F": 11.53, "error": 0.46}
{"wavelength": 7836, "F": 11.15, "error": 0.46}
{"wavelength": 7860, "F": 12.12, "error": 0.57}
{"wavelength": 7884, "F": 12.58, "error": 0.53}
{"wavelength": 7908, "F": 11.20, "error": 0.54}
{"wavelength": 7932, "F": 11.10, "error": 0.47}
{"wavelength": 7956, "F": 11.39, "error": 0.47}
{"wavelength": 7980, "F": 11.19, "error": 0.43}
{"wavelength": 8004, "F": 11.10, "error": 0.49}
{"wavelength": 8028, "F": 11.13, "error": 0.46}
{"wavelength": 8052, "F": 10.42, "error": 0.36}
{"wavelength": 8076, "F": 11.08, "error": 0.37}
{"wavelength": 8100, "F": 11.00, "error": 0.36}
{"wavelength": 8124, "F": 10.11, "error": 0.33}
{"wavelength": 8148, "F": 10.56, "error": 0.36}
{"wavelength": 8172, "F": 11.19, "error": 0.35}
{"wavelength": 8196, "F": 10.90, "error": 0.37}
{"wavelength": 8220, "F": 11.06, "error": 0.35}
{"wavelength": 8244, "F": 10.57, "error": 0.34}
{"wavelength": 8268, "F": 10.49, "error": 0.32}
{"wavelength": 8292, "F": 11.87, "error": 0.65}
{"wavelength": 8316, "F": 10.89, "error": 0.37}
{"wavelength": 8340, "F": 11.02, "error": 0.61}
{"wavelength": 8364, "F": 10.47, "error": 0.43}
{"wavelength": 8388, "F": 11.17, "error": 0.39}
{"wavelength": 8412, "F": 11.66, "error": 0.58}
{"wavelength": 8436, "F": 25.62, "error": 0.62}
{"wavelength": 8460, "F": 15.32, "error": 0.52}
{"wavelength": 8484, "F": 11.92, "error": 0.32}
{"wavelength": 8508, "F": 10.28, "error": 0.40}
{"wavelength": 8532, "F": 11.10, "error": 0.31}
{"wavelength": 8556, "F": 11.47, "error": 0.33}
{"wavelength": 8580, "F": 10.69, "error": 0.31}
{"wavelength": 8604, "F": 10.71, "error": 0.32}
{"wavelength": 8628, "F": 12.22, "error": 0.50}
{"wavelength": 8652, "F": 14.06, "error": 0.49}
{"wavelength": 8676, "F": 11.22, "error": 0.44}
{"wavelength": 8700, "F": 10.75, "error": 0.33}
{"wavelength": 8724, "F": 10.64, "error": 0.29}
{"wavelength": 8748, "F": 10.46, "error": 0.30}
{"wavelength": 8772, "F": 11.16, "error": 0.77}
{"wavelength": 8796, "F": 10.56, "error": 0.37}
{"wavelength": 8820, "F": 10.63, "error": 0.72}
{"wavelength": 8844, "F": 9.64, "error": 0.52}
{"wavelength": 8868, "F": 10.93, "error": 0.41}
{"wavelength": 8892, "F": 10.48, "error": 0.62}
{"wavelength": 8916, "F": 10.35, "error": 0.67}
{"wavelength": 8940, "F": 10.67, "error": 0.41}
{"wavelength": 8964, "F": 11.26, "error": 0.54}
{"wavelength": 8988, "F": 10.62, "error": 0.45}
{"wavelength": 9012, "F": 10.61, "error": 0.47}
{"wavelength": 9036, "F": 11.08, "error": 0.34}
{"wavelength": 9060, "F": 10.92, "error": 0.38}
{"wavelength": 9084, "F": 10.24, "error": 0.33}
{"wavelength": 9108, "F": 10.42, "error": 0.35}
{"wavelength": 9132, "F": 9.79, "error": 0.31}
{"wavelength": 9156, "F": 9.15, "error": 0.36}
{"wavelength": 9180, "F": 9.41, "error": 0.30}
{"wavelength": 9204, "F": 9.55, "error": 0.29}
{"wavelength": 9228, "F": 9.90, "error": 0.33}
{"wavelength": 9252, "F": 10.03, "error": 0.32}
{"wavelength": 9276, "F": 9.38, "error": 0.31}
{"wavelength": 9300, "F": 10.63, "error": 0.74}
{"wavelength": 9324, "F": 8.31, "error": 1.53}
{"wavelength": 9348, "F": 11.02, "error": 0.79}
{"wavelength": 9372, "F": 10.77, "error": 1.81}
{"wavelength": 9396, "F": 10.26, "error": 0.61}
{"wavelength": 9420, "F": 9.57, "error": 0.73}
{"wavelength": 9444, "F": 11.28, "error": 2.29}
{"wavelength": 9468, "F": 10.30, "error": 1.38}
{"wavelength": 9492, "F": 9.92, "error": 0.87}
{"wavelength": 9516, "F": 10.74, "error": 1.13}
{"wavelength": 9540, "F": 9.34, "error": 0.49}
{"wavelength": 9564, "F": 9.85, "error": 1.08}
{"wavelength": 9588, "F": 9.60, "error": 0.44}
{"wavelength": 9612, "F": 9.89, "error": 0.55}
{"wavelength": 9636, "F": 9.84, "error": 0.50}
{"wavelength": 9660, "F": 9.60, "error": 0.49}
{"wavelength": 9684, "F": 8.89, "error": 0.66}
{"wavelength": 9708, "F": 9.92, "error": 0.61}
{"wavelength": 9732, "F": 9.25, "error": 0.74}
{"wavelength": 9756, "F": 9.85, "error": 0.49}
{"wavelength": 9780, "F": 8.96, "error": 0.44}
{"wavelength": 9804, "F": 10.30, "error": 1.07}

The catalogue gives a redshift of 0.286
